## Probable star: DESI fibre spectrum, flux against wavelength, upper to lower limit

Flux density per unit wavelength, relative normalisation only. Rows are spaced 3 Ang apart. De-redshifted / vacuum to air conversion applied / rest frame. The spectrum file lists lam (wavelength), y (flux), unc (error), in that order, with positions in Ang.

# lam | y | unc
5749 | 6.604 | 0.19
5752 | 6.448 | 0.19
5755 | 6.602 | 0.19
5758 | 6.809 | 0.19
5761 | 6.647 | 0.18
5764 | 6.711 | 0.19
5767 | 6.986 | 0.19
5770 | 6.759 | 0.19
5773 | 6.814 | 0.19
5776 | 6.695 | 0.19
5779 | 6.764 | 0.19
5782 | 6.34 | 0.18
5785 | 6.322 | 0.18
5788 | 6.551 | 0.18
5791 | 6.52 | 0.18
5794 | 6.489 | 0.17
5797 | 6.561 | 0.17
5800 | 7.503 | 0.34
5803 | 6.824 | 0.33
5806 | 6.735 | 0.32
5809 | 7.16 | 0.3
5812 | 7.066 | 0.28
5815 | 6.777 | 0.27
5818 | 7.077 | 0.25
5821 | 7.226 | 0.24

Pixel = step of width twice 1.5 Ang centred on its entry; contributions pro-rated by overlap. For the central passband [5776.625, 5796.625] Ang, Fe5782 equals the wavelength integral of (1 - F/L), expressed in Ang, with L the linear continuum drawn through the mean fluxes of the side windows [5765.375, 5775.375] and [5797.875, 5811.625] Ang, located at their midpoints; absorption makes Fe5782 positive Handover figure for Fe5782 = 1.2 Ang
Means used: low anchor 6.84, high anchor 7.03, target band 6.51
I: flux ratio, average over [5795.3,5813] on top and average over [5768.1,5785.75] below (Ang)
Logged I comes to 1.05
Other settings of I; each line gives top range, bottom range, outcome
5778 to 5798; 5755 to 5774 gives 0.96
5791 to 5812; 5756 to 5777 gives 1.01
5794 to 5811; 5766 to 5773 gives 1.01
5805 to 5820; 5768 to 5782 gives 1.04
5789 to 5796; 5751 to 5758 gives 0.99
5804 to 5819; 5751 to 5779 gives 1.03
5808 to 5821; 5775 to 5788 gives 1.08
